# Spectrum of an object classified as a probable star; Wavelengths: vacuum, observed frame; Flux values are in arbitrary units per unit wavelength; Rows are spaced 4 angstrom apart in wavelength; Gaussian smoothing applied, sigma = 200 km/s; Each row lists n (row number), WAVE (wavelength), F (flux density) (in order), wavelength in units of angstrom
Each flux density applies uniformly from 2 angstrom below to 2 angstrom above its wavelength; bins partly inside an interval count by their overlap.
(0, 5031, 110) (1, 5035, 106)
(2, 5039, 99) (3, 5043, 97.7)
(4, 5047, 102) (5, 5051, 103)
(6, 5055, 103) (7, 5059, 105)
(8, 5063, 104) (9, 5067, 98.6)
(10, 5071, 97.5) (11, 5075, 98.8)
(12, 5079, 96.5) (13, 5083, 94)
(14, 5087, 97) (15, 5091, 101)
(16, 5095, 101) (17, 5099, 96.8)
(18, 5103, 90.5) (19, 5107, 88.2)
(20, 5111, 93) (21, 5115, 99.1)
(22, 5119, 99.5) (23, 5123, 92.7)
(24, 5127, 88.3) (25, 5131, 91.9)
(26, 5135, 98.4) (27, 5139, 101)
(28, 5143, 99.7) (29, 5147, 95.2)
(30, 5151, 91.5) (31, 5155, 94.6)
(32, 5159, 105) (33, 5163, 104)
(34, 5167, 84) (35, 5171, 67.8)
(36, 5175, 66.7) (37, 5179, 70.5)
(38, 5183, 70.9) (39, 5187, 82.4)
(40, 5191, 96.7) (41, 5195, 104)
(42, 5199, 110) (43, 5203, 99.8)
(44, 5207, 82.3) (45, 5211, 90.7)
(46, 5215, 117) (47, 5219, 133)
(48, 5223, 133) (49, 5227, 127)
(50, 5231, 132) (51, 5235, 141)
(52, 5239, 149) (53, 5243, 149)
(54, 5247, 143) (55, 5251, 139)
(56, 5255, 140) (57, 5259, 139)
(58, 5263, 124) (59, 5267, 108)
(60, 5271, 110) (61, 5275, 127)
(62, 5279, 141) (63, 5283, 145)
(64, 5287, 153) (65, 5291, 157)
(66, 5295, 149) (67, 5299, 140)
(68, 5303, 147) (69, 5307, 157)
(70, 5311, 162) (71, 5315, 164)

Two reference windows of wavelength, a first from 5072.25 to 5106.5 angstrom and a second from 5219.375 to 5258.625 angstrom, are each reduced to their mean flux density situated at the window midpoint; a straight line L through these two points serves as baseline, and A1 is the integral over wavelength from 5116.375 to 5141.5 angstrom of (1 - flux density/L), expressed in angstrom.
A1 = 2.9 angstrom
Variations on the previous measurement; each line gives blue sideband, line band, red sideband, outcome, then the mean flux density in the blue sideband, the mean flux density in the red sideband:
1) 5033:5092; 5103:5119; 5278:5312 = 2.43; 100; 150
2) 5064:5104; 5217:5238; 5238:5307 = -0.76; 97.5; 139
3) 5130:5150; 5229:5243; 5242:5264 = -0.93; 97.2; 139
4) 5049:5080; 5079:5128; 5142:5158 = 1.60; 101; 95.6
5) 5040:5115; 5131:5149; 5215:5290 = 2.18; 98.2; 135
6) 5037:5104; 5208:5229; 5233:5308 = 1.78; 99.3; 140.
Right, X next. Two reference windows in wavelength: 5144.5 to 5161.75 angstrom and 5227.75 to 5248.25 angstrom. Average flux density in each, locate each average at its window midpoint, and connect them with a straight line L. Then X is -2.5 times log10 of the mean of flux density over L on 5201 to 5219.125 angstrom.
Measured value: 0.25 mag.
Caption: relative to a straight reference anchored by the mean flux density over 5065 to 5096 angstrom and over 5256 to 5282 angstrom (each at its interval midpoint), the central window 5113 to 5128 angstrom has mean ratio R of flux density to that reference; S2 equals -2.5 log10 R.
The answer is 0.09 mag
